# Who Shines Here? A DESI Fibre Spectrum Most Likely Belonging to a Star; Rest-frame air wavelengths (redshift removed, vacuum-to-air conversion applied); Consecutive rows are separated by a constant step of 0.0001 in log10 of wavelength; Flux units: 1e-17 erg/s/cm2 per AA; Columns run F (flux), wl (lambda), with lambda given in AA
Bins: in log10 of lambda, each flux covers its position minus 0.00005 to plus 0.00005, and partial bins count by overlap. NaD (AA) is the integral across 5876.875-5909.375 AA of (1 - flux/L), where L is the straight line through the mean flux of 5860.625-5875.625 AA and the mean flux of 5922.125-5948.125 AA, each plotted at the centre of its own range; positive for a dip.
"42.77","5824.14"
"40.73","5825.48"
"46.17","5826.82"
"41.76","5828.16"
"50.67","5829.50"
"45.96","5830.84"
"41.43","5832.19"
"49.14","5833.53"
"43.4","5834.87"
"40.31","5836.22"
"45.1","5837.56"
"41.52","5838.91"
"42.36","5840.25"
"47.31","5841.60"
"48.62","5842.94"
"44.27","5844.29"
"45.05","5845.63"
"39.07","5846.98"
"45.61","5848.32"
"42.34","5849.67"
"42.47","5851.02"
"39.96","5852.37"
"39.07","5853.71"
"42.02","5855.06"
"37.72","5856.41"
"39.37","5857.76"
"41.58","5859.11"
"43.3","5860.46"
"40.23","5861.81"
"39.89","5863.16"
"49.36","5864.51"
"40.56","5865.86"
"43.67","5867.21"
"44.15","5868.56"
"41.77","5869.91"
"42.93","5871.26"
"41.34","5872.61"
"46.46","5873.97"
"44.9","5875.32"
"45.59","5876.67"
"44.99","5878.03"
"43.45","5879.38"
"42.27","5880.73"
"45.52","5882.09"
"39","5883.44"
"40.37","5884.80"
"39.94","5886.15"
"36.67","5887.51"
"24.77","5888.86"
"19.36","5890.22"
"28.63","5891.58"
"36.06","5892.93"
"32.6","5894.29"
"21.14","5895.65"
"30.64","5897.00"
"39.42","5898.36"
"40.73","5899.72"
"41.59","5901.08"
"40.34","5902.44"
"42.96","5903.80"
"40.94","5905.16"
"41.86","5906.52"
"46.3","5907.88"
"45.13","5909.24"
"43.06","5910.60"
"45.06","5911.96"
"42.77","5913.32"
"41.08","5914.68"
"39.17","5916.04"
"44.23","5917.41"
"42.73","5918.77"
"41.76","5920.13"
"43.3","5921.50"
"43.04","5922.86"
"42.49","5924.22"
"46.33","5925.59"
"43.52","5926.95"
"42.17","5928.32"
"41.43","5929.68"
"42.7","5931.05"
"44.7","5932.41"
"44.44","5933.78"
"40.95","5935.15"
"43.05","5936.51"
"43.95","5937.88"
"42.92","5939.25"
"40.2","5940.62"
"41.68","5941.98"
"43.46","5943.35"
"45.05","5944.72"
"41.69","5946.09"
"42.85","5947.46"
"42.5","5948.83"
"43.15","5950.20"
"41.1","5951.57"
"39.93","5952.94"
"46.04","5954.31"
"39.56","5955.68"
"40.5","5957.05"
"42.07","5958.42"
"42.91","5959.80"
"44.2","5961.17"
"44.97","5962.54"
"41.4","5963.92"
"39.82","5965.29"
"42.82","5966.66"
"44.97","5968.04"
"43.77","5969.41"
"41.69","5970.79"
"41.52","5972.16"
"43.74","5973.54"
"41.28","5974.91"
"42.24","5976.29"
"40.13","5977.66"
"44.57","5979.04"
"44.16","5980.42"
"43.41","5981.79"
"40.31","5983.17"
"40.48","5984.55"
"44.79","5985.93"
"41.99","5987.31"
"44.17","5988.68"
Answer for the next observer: 4.1 AA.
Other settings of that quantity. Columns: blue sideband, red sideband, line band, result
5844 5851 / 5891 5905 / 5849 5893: -0.7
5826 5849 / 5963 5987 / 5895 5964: 1.9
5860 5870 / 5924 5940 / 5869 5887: 0.0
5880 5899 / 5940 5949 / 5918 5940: -1.6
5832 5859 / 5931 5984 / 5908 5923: -0.1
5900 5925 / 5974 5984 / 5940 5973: 0.0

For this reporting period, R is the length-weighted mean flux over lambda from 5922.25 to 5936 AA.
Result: 43.2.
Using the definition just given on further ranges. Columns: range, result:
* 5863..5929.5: 40.5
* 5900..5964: 42.7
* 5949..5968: 42.3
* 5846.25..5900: 39.5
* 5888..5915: 37.2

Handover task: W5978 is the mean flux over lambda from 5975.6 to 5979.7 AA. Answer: 42.3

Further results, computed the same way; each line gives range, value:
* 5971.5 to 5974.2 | 42.6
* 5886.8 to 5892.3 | 27.5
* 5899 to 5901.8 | 41.1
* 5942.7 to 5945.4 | 44.2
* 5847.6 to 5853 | 42.6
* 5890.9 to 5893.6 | 32.4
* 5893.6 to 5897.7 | 28.2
